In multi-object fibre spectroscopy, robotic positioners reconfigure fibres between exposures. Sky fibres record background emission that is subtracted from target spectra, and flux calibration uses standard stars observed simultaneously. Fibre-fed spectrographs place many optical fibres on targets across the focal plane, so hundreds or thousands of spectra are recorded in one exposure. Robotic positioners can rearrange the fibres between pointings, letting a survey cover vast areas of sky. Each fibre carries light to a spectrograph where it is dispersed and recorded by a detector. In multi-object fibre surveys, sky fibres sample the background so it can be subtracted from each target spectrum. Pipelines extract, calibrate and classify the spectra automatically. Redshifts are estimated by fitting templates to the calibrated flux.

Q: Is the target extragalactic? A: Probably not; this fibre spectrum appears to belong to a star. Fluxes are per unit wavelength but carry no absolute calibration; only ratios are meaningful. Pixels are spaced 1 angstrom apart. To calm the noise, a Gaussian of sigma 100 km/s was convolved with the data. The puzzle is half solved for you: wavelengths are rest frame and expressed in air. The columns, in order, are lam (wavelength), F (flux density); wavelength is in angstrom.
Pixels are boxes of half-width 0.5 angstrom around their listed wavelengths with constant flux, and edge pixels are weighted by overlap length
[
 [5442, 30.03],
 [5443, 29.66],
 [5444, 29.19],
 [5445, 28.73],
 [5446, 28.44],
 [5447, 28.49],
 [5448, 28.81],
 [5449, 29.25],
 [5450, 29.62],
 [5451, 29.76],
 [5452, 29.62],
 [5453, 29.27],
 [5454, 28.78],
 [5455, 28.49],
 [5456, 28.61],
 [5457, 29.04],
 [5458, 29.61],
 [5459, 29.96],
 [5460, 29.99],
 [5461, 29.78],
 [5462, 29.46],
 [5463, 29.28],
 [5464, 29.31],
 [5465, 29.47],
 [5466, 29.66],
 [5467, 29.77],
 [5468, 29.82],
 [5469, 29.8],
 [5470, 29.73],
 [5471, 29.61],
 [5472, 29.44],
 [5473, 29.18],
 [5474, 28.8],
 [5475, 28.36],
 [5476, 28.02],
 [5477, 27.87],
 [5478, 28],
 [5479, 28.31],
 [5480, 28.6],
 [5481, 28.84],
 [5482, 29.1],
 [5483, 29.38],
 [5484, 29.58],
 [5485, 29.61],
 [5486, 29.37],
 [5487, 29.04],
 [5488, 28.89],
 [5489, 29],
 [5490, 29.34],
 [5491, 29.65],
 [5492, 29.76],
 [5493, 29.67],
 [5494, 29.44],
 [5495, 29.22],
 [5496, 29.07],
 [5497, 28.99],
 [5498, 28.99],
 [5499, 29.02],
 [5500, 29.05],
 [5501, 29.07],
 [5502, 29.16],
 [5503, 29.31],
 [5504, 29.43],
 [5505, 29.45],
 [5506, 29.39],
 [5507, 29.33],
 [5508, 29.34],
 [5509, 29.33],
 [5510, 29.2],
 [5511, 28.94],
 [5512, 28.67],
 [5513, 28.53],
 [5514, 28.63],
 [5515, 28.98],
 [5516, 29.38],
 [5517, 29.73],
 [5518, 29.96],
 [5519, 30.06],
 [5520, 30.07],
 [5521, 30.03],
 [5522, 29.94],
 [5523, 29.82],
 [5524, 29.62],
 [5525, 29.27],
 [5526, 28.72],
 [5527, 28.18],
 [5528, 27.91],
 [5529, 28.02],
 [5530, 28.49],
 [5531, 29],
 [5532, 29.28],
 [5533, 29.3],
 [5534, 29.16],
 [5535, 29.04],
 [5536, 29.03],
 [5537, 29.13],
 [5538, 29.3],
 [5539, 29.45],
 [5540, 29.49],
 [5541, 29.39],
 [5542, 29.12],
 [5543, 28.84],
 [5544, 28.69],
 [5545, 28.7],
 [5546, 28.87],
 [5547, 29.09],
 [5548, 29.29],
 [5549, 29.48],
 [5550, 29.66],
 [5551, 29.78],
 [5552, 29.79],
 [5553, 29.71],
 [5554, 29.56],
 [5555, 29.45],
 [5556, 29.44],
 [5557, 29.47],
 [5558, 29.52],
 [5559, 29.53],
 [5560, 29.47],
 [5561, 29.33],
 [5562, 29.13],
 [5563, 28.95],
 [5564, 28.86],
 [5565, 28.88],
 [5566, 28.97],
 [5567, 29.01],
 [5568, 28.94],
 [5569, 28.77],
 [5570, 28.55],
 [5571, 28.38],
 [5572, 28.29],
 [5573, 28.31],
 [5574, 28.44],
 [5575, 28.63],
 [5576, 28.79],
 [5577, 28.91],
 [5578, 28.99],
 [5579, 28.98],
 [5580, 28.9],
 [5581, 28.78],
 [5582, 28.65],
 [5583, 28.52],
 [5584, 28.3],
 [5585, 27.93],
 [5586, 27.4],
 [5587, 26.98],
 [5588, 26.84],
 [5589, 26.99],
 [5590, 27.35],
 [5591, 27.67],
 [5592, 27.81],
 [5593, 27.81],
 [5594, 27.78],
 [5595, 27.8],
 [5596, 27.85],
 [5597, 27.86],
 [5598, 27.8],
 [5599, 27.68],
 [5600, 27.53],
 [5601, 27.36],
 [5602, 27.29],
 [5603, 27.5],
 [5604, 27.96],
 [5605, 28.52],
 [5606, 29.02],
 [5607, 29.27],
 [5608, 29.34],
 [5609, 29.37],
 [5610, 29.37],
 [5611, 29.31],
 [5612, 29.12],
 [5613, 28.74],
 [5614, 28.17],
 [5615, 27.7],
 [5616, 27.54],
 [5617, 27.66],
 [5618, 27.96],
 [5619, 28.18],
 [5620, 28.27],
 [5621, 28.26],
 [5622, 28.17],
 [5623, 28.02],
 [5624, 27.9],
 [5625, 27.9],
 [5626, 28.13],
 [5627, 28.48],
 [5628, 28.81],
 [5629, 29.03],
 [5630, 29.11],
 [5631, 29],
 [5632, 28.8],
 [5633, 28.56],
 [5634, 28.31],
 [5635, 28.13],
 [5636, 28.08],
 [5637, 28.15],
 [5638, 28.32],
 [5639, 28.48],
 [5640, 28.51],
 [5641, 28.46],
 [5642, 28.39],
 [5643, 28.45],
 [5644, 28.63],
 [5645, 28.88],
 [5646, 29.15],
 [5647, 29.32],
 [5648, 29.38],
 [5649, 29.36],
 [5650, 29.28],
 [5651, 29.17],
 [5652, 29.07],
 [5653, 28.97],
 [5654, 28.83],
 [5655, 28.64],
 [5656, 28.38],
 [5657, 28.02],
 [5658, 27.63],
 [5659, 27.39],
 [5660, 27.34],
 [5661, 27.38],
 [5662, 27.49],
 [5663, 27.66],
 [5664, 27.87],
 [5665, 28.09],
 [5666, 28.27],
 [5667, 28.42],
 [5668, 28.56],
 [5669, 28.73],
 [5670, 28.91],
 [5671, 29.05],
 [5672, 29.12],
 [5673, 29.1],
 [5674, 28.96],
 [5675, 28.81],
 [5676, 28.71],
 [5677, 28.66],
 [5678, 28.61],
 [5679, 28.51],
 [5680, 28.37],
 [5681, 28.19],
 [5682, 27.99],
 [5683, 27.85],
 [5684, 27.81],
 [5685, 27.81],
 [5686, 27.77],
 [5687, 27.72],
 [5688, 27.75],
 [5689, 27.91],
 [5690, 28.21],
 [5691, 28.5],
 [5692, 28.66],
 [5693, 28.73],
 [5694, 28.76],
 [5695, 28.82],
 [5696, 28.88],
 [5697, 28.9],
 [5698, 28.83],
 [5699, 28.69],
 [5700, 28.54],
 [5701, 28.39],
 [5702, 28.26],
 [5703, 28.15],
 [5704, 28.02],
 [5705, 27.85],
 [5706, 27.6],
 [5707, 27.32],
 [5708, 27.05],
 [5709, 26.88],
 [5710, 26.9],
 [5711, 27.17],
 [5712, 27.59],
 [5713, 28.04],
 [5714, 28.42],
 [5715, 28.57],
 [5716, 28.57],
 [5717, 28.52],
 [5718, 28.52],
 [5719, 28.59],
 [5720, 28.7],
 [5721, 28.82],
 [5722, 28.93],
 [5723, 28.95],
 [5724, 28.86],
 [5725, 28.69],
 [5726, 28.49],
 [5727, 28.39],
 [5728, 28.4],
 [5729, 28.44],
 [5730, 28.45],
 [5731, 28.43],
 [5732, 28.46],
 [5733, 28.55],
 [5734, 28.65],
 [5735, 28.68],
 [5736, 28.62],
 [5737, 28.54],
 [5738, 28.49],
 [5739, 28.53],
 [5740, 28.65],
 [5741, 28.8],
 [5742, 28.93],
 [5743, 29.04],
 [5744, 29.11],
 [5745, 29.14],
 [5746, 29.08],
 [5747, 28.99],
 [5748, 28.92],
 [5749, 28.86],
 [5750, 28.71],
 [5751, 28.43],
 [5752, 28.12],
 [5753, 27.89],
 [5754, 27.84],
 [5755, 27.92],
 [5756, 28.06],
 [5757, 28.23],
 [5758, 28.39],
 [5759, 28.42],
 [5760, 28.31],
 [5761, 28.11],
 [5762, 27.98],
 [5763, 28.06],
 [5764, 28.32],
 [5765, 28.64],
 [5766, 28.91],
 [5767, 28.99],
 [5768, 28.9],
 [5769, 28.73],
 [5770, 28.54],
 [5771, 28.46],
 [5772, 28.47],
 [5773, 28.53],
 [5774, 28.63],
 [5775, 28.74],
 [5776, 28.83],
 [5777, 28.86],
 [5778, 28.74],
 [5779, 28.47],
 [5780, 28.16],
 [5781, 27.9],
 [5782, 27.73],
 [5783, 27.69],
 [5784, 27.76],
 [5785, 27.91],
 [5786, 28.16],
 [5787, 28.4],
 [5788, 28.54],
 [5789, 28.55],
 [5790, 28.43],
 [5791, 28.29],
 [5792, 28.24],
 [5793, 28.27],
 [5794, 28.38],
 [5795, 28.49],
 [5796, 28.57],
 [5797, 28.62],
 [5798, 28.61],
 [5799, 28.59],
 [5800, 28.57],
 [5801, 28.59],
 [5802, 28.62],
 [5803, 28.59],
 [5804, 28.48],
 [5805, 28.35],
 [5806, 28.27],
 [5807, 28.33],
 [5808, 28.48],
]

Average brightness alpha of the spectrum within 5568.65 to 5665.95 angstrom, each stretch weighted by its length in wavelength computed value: 28.3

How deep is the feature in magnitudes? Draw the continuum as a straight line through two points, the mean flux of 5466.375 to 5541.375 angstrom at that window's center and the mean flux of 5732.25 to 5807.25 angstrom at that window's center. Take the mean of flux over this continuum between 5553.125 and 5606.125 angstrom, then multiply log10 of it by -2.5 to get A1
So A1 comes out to 0.02 mag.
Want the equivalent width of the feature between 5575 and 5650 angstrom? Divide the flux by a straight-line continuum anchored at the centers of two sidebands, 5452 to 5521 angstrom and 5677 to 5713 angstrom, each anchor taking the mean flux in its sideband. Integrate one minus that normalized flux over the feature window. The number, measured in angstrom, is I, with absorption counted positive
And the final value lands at 0.6 angstrom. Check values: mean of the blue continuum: 29.2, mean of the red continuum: 28.1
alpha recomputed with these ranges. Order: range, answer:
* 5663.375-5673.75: 28.6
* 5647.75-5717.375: 28.3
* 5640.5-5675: 28.5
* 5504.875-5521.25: 29.3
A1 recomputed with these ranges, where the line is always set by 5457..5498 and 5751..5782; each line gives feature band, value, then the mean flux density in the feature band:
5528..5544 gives 0.002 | 29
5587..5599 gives 0.051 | 27.6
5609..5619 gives 0.015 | 28.4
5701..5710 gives 0.036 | 27.6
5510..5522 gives -0.009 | 29.4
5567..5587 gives 0.016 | 28.5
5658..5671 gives 0.025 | 28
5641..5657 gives -0.005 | 28.9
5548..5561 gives -0.020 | 29.6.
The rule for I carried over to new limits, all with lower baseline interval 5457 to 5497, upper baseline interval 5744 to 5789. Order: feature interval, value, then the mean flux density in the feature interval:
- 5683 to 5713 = 0.60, 28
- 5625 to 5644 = 0.20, 28.5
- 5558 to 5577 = 0.08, 28.9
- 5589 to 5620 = 0.81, 28.1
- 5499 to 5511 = -0.04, 29.3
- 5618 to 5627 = 0.22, 28.1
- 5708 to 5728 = 0.21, 28.3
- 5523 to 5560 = -0.14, 29.2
